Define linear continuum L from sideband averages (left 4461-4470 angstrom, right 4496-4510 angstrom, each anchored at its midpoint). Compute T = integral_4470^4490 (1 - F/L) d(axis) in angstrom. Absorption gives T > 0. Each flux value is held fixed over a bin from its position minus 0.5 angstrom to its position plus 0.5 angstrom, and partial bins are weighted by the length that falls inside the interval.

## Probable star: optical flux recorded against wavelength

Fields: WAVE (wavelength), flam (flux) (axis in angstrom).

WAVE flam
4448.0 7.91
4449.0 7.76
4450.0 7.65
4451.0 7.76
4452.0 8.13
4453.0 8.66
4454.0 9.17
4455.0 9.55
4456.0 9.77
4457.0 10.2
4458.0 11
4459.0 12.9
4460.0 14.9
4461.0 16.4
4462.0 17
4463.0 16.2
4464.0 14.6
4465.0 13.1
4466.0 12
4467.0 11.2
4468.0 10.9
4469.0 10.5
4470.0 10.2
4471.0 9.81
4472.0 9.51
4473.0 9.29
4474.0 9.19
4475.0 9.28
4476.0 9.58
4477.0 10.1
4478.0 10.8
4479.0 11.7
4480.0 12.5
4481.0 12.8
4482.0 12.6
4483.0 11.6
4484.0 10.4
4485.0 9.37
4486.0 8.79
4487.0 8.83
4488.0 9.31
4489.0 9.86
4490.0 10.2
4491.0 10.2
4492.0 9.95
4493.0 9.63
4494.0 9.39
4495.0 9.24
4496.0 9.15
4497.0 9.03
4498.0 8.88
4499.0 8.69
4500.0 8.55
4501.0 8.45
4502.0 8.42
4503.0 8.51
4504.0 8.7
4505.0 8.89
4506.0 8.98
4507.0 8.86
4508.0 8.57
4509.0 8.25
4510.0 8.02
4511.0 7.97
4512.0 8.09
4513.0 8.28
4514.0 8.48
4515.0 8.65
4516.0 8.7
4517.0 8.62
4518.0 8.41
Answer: 2.0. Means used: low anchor 13.2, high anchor 8.67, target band 10.3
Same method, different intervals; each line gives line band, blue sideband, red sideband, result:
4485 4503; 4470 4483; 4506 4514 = 0.5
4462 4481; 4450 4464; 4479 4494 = -0.5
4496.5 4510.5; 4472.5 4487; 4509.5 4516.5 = 0.5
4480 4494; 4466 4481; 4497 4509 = -1.0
